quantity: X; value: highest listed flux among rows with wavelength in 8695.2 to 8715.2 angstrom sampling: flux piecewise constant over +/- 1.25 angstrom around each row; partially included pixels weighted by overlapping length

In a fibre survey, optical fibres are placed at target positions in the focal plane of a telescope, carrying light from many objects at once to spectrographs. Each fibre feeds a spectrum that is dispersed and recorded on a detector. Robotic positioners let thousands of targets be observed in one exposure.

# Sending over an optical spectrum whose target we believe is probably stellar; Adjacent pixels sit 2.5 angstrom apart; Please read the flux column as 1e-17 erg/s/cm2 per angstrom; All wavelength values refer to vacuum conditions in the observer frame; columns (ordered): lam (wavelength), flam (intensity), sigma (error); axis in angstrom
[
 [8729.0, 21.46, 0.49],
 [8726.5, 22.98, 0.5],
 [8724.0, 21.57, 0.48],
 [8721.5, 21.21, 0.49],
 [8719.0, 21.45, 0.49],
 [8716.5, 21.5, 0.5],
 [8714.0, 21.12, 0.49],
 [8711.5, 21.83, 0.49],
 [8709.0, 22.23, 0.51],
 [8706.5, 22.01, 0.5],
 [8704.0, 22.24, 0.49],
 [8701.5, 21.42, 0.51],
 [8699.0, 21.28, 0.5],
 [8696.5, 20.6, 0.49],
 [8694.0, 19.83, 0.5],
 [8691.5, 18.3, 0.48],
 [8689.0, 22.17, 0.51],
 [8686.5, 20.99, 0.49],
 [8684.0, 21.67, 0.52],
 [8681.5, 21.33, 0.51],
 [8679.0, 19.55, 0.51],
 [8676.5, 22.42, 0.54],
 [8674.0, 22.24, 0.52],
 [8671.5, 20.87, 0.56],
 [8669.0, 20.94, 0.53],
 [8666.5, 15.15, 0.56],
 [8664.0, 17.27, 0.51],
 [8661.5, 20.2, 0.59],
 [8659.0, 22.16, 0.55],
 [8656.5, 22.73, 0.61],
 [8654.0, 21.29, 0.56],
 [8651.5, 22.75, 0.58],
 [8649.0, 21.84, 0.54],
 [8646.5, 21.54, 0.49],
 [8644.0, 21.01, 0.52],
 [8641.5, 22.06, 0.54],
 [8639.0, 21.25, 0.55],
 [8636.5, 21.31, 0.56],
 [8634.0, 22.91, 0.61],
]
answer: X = 22.24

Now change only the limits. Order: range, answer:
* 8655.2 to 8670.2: 22.73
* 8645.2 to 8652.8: 22.75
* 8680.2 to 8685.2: 21.67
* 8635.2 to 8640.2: 21.31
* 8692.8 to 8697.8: 20.6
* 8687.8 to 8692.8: 22.17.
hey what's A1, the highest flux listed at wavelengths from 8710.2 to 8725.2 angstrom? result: 21.83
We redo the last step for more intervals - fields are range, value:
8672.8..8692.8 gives 22.42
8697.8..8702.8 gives 21.42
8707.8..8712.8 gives 22.23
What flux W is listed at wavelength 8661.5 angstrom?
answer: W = 20.2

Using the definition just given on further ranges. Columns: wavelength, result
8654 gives 21.29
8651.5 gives 22.75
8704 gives 22.24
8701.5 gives 21.42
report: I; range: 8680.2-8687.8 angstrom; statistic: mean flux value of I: 21.3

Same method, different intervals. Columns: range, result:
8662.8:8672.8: 18.6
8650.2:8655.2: 22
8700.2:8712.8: 21.9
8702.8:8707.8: 22.1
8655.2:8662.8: 21.7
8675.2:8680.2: 21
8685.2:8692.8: 20.5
